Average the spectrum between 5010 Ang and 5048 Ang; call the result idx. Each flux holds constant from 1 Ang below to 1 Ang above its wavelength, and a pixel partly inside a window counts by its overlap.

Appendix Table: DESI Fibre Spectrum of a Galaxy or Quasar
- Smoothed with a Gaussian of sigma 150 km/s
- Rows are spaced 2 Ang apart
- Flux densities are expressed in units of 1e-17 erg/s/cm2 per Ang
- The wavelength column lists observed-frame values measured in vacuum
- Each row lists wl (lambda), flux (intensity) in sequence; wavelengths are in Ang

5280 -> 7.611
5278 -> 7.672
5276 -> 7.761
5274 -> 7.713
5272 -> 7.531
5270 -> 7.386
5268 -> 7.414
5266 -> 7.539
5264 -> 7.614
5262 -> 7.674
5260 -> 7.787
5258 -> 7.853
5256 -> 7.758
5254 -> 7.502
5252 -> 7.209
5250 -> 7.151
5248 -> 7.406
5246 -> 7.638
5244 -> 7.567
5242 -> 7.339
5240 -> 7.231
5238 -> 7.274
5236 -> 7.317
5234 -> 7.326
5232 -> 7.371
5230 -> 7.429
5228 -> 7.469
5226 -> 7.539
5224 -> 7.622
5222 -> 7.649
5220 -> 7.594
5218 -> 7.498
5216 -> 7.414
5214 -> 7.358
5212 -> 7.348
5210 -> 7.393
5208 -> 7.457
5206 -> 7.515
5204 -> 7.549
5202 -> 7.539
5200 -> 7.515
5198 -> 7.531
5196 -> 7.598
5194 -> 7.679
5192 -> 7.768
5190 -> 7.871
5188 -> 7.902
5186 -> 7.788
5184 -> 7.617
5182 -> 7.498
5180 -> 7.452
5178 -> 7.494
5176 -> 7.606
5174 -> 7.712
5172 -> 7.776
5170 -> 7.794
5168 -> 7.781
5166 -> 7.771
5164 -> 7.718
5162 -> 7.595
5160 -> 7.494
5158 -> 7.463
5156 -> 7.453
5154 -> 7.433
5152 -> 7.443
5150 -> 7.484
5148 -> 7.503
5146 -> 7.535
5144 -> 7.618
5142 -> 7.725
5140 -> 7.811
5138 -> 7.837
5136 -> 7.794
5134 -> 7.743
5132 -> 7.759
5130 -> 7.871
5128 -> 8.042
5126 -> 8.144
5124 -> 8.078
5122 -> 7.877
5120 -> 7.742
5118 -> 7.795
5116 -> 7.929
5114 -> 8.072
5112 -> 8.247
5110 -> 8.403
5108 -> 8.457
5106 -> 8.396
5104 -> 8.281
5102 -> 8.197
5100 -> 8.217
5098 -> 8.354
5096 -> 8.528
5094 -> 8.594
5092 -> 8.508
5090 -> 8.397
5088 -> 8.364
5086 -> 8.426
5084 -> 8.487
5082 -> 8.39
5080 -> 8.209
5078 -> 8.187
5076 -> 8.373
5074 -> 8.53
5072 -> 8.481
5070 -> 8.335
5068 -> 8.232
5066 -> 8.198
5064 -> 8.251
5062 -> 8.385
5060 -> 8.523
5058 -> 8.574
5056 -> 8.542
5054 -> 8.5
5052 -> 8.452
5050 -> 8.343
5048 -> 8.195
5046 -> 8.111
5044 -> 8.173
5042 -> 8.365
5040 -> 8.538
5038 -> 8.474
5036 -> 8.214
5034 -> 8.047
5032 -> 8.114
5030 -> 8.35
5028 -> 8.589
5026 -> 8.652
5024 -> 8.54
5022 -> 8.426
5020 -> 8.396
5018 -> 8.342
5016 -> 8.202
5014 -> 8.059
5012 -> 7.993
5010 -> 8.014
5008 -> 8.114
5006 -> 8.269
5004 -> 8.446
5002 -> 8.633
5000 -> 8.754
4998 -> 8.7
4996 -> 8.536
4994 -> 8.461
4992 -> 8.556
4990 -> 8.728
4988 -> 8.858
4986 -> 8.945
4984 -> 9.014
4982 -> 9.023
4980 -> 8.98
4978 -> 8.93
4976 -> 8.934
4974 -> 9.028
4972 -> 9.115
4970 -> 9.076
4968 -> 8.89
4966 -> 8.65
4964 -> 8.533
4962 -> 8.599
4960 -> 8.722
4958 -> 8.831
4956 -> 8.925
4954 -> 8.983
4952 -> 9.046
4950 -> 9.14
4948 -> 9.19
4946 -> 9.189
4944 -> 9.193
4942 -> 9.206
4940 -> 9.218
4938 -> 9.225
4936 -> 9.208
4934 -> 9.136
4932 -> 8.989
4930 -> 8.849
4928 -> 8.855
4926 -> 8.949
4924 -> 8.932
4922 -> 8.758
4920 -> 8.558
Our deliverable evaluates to 8.3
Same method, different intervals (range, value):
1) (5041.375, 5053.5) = 8.28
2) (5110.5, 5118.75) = 8.04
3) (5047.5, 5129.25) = 8.3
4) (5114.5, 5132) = 7.93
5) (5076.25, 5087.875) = 8.34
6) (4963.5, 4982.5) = 8.92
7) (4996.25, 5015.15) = 8.34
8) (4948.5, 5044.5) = 8.61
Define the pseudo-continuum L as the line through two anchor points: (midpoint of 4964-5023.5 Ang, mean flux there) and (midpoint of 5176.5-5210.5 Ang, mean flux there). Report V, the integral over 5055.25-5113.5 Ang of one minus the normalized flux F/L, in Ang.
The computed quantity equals -1.6 Ang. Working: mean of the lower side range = 8.62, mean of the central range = 8.38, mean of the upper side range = 7.6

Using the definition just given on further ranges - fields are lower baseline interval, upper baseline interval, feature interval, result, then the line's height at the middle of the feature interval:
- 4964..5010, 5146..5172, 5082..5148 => -1.81 Ang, 7.88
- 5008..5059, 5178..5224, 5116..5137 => 0.05 Ang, 7.9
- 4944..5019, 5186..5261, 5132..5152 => 0.65 Ang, 7.92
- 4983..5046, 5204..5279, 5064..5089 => -0.53 Ang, 8.18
